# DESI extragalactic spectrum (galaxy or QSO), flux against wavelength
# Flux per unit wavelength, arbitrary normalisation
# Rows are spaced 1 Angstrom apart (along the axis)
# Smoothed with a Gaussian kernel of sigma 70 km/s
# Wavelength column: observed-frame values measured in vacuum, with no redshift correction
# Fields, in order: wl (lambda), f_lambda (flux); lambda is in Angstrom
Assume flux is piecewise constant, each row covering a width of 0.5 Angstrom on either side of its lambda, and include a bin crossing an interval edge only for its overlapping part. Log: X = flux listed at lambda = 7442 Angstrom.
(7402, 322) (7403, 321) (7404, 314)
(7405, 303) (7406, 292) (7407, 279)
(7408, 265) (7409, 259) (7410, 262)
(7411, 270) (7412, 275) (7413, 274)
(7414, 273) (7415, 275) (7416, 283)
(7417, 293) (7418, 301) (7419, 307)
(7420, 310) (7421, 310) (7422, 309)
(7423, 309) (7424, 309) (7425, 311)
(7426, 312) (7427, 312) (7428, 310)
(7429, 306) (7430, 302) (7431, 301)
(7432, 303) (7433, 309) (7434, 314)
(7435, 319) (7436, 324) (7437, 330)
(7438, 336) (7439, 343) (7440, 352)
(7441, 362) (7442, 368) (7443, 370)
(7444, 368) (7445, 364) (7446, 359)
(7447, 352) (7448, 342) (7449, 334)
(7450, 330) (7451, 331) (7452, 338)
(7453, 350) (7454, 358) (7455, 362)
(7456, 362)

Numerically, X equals 368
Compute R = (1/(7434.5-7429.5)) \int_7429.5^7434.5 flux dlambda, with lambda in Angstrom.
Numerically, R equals 306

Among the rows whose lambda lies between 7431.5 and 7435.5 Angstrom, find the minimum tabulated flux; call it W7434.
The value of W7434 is 303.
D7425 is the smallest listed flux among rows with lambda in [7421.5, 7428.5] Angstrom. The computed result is 309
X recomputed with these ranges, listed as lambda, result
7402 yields 322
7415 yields 275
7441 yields 362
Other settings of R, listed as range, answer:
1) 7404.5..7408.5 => 285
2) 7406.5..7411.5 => 267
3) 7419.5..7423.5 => 310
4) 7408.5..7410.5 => 260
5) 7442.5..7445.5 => 367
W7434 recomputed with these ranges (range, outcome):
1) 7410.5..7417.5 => 270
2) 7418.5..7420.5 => 307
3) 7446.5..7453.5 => 330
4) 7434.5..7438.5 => 319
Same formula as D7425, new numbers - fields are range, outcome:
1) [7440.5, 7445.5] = 362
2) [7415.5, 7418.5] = 283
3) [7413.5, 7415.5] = 273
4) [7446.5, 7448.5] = 342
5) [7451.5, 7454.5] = 338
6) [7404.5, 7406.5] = 292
